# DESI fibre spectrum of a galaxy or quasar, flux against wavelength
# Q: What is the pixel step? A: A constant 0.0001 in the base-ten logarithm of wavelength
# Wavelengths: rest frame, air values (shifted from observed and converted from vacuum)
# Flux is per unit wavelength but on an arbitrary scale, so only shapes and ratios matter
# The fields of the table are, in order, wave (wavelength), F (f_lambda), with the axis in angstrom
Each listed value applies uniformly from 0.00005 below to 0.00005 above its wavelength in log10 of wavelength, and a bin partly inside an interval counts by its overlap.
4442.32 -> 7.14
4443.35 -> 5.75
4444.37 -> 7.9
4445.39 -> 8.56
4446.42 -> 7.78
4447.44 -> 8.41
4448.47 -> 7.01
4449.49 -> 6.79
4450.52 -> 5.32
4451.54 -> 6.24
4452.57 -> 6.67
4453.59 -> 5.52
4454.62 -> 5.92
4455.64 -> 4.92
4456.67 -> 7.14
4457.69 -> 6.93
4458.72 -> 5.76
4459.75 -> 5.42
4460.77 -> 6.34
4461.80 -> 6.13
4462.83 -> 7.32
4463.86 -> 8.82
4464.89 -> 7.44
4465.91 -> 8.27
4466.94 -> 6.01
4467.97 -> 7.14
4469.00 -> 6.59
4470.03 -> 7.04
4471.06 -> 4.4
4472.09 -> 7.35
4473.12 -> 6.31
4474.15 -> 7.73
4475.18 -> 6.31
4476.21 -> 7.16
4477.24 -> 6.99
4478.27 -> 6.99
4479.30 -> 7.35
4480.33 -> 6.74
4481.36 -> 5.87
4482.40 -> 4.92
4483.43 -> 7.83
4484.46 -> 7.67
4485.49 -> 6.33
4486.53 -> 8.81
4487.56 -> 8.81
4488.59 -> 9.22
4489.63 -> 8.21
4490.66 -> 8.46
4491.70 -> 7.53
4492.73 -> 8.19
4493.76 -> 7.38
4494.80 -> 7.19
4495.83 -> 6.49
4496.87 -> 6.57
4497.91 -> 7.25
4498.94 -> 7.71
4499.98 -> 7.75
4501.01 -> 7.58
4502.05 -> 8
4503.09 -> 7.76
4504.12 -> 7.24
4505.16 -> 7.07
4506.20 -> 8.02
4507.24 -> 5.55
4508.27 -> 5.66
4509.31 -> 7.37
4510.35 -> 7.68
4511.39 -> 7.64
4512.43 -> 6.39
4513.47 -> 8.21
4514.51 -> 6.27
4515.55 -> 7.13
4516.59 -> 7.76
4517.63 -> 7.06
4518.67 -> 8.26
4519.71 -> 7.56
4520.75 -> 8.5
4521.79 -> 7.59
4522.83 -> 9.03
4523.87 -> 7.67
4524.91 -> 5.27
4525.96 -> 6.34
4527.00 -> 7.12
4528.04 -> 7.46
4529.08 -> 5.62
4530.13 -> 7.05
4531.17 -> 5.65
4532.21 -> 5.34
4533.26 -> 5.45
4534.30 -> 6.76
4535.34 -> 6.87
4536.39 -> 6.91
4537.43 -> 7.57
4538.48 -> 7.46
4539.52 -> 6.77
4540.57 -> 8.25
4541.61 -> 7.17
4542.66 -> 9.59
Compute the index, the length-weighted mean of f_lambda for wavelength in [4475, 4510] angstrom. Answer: 7.31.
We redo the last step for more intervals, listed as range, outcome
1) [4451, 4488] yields 6.75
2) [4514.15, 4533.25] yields 7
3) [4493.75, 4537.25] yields 7.08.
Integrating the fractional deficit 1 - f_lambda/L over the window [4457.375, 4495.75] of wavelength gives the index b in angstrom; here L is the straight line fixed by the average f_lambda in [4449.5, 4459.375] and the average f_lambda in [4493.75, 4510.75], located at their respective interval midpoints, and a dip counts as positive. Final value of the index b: -3.0 angstrom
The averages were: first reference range 6.07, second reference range 7.18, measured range 7.1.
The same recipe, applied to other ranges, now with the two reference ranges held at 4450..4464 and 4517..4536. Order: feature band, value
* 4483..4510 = -3.6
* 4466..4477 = -0.5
